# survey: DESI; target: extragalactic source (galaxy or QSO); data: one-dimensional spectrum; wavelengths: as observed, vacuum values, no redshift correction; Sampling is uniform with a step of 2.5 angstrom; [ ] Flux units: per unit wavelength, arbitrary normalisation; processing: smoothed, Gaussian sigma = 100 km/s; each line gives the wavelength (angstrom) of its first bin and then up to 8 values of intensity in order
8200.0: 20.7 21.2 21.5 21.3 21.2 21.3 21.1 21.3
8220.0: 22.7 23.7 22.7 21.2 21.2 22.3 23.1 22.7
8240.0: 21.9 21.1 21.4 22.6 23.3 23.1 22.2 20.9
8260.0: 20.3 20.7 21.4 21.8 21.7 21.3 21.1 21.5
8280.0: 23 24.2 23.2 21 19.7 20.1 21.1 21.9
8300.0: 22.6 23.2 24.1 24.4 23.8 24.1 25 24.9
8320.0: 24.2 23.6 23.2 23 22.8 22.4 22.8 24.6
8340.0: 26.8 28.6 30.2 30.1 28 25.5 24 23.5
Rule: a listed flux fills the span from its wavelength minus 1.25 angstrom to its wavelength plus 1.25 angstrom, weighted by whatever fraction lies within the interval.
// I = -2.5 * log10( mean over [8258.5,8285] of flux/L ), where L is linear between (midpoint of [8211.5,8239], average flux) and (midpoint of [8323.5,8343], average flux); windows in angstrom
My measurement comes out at 0.06 mag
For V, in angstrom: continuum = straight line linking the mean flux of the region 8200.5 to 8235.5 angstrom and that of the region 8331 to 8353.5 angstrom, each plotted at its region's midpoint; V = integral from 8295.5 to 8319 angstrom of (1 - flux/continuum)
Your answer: 1.40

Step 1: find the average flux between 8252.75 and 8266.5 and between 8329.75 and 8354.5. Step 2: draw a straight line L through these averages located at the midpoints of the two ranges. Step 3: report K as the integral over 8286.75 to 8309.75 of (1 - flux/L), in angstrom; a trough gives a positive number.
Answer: 1.5 angstrom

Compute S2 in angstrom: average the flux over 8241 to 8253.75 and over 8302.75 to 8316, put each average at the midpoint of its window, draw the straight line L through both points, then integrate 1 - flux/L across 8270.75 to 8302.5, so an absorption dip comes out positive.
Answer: 2.3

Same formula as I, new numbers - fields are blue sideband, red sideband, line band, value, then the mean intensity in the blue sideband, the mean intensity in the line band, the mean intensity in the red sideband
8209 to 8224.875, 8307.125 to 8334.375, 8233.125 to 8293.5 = 0.045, 22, 21.8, 23.7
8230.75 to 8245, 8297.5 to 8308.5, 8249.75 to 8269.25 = 0.044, 22.1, 21.6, 23.4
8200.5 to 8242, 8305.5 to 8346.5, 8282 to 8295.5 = 0.108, 21.9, 21.4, 24.7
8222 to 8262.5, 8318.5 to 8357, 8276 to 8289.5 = 0.048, 22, 22.4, 25.3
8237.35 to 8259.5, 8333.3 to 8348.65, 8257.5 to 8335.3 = 0.098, 22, 22.5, 27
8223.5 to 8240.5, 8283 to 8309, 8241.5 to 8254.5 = -0.006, 22.2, 22.3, 22.2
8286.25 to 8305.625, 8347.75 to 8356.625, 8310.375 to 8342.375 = 0.000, 21.6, 24.1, 26.2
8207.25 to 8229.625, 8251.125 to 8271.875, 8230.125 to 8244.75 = -0.019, 21.8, 22.1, 21.5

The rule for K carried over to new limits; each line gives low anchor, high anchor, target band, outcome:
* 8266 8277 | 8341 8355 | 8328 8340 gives 1.5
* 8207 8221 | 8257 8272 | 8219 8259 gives -1.7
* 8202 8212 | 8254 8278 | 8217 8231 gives -0.6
